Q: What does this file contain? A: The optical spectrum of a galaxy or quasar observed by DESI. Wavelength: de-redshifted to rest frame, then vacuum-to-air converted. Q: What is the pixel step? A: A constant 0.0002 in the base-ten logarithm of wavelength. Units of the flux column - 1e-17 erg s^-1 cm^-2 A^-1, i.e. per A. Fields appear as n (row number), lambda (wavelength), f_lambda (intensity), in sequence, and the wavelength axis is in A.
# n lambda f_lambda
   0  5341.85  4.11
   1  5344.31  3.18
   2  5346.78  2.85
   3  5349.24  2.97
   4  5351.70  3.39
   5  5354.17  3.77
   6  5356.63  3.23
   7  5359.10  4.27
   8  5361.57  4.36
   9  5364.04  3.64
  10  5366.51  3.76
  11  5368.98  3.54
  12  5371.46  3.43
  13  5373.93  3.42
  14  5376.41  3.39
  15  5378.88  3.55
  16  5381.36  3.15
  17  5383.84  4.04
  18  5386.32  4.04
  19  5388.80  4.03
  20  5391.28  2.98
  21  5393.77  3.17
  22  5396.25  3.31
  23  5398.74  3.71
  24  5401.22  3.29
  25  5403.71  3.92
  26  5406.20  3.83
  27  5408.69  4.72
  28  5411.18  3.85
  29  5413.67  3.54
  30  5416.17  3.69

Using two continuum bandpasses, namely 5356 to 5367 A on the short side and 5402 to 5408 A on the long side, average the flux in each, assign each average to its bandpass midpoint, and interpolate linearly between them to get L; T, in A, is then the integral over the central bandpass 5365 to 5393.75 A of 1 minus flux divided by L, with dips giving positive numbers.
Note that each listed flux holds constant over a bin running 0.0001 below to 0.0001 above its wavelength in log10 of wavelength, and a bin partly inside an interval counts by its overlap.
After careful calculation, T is 2.5 A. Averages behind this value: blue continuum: 3.89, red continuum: 3.91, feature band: 3.56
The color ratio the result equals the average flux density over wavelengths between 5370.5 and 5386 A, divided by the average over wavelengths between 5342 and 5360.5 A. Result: 1.0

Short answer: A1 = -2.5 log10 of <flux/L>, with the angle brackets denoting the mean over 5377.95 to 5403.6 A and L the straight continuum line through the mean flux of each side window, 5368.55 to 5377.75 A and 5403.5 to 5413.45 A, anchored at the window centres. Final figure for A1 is 0.057 mag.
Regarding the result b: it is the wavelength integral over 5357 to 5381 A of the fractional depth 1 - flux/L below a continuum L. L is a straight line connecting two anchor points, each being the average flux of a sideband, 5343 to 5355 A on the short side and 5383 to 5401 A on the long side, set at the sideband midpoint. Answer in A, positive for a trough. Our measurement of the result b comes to -2.0 A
